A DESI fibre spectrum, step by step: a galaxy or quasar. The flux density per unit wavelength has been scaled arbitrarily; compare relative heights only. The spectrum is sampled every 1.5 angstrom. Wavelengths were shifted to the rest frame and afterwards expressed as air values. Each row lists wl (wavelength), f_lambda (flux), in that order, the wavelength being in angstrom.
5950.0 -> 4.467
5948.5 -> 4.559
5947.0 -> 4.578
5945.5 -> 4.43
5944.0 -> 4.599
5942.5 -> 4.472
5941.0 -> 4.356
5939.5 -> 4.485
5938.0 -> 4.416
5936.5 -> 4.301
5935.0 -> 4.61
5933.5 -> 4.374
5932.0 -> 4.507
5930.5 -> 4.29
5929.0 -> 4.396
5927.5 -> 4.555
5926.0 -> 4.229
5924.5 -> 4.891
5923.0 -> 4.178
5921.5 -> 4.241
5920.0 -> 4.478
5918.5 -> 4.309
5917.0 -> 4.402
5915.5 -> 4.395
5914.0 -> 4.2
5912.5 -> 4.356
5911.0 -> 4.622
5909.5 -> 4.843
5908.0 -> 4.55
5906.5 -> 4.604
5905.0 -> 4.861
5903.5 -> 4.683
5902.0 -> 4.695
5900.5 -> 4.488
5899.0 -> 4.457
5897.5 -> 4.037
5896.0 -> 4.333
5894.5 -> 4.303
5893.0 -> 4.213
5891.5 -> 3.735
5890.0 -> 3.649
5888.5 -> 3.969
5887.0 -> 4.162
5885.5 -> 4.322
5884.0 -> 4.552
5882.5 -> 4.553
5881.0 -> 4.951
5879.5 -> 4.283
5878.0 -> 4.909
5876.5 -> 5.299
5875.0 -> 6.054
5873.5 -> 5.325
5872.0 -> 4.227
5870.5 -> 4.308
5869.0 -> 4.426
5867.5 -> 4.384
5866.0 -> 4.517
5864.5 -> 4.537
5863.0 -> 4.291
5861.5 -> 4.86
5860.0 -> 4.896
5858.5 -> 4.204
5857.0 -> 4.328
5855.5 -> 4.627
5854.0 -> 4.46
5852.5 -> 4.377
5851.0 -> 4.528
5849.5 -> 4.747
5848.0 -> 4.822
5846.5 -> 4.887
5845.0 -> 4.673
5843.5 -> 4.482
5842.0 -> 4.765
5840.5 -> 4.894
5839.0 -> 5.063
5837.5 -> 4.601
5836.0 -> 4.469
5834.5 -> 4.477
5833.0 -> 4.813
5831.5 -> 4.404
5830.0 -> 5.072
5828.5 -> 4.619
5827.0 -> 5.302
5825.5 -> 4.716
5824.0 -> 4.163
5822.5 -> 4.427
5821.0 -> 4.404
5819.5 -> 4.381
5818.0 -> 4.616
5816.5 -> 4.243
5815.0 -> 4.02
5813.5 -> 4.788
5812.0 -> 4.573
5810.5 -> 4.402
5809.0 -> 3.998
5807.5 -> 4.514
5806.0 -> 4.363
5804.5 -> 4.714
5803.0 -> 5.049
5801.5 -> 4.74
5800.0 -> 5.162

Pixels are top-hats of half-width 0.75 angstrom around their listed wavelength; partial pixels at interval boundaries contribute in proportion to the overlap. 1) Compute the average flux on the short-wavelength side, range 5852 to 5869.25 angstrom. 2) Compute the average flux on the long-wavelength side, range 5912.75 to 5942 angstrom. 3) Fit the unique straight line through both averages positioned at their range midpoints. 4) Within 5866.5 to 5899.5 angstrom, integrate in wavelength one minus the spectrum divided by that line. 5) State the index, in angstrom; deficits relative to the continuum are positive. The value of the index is -0.1 angstrom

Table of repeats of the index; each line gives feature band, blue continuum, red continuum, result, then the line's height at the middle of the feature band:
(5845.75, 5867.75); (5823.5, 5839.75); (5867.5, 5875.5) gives 0.87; 4.76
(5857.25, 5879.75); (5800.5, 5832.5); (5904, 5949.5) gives -0.93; 4.52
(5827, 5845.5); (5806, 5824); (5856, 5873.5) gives -1.20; 4.43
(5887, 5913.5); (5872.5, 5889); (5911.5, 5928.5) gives 1.18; 4.58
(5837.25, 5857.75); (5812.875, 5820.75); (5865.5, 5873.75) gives -0.98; 4.45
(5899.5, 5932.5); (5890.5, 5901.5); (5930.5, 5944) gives -1.25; 4.33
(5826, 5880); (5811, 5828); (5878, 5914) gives -2.76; 4.47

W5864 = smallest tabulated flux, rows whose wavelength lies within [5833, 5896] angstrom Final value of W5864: 3.649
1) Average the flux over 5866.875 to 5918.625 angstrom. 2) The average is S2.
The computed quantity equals 4.5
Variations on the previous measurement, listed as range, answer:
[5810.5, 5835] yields 4.56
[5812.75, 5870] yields 4.59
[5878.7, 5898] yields 4.24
